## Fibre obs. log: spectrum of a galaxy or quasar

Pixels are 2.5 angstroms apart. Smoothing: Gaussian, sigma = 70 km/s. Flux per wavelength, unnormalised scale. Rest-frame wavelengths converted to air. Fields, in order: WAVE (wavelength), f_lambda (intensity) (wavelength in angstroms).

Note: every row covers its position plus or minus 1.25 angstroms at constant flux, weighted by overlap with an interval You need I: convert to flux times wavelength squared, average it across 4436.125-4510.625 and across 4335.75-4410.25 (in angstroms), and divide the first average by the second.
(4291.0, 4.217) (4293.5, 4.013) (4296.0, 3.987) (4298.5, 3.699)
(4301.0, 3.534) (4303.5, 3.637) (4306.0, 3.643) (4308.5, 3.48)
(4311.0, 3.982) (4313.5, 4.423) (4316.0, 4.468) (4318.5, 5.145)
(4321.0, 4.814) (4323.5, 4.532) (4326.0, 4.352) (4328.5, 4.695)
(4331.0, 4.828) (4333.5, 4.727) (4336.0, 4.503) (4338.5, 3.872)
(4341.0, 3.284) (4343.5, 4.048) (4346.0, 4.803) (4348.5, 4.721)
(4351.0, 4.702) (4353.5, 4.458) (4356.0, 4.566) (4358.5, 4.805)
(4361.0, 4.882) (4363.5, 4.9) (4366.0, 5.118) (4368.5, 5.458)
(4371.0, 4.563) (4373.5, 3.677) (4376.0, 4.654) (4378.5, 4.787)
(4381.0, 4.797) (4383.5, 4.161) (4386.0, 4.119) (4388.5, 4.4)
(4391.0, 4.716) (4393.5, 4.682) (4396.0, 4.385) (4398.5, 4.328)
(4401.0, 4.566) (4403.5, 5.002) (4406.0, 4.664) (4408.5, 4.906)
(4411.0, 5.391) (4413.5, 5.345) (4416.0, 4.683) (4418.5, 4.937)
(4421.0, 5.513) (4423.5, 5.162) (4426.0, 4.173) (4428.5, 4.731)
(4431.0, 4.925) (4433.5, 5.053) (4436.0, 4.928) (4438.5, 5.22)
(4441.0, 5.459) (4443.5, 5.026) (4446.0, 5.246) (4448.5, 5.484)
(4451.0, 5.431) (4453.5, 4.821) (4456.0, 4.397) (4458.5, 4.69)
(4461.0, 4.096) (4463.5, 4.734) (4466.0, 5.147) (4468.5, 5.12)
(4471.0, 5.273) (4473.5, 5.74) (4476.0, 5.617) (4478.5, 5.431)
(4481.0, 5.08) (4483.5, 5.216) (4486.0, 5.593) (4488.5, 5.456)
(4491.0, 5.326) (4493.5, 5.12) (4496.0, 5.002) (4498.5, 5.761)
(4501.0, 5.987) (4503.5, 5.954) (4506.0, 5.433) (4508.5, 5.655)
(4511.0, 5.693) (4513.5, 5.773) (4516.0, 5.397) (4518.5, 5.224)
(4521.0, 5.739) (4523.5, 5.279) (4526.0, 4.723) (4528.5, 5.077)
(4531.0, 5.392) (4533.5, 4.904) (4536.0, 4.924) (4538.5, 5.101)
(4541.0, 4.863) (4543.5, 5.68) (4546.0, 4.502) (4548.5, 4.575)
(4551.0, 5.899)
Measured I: 1.21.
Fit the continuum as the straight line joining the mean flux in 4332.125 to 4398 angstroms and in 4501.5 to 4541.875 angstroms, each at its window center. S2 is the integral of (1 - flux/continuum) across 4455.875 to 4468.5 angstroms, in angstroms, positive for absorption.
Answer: 0.9 angstroms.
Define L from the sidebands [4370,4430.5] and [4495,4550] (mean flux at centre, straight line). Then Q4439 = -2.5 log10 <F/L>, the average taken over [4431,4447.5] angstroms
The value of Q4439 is -0.06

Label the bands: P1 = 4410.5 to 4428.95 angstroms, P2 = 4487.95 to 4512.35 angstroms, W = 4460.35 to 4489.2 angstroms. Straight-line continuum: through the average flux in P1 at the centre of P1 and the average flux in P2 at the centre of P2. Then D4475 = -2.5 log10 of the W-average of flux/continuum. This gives 0.029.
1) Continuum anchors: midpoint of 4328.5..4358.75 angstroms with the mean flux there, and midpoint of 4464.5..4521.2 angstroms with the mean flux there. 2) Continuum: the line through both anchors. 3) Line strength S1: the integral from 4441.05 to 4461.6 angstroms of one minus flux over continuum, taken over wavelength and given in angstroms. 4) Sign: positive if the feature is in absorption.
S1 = 0.9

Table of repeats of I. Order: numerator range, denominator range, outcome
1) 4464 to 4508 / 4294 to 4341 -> 1.39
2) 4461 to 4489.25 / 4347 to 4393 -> 1.19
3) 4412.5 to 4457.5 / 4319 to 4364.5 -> 1.16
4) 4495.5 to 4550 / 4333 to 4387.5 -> 1.26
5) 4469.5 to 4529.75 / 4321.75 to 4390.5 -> 1.28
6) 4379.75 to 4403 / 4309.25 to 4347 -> 1.04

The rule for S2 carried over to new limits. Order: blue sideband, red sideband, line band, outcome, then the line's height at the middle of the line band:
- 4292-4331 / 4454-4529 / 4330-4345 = 0.4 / 4.34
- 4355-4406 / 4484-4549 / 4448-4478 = 0.0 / 5.05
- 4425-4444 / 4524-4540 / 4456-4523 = -4.6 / 4.99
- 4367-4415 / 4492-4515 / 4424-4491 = 1.6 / 5.21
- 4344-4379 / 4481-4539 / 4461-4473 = 0.4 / 5.18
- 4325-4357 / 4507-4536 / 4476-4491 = -0.7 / 5.14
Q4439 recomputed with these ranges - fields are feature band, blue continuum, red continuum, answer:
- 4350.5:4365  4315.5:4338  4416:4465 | 0.00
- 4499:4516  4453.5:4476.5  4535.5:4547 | -0.15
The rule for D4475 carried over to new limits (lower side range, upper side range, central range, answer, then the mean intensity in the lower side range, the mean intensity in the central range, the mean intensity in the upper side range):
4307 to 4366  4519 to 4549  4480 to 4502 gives -0.09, 4.49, 5.39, 5.08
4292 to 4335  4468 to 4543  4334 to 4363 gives 0.00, 4.23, 4.44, 5.37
